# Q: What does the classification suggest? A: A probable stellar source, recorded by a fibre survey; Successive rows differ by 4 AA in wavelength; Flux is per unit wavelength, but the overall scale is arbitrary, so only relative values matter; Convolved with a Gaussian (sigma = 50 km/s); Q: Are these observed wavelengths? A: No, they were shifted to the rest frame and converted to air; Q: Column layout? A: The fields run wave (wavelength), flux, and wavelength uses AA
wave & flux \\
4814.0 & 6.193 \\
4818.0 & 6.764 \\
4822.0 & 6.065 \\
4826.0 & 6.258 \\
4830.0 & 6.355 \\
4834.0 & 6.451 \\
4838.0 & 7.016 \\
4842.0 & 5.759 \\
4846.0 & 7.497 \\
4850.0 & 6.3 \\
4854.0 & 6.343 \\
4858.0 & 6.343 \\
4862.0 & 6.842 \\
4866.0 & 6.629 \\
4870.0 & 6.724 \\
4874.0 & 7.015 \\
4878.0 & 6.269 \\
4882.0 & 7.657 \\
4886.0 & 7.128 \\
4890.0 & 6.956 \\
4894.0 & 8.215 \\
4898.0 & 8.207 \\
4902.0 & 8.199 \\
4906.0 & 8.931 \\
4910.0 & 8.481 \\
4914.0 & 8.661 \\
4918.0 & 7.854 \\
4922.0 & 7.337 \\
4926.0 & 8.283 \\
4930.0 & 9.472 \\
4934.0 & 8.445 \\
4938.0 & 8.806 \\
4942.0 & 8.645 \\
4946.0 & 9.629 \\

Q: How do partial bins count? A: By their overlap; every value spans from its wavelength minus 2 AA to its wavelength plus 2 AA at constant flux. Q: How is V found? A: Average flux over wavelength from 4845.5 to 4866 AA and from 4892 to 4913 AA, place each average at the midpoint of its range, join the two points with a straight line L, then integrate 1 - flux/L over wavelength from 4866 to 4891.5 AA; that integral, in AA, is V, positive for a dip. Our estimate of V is 1.9 AA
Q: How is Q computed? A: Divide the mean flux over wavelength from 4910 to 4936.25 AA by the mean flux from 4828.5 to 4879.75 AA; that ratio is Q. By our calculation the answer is 1.27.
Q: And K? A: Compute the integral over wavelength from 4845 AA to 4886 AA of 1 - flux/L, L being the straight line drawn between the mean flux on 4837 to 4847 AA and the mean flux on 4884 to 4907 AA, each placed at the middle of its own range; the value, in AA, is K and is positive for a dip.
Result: 2.5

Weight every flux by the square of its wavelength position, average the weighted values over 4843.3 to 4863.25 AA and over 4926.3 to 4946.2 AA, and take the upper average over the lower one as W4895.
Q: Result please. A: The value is 1.39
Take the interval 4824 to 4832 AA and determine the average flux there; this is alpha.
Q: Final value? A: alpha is 6.31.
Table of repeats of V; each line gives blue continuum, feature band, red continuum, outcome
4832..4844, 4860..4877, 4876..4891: 0.1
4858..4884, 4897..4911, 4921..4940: -1.3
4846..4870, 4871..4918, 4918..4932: -1.5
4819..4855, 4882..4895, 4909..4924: 0.2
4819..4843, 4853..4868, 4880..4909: 1.1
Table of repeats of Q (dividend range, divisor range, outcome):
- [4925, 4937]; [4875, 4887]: 1.25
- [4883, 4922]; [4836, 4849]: 1.19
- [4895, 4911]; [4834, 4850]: 1.27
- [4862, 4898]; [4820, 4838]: 1.12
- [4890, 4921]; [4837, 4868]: 1.25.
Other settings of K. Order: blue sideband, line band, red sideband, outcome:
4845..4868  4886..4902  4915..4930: -0.6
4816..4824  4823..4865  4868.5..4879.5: 0.2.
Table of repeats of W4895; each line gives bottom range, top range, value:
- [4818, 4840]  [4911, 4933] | 1.34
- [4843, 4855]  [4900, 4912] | 1.31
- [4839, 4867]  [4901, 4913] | 1.34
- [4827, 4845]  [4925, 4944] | 1.41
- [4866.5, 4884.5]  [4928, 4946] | 1.33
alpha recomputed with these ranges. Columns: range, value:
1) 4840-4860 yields 6.45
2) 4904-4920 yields 8.48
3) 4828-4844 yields 6.4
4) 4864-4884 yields 6.86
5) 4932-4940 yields 8.63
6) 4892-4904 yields 8.21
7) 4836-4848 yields 6.76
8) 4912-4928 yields 8.03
